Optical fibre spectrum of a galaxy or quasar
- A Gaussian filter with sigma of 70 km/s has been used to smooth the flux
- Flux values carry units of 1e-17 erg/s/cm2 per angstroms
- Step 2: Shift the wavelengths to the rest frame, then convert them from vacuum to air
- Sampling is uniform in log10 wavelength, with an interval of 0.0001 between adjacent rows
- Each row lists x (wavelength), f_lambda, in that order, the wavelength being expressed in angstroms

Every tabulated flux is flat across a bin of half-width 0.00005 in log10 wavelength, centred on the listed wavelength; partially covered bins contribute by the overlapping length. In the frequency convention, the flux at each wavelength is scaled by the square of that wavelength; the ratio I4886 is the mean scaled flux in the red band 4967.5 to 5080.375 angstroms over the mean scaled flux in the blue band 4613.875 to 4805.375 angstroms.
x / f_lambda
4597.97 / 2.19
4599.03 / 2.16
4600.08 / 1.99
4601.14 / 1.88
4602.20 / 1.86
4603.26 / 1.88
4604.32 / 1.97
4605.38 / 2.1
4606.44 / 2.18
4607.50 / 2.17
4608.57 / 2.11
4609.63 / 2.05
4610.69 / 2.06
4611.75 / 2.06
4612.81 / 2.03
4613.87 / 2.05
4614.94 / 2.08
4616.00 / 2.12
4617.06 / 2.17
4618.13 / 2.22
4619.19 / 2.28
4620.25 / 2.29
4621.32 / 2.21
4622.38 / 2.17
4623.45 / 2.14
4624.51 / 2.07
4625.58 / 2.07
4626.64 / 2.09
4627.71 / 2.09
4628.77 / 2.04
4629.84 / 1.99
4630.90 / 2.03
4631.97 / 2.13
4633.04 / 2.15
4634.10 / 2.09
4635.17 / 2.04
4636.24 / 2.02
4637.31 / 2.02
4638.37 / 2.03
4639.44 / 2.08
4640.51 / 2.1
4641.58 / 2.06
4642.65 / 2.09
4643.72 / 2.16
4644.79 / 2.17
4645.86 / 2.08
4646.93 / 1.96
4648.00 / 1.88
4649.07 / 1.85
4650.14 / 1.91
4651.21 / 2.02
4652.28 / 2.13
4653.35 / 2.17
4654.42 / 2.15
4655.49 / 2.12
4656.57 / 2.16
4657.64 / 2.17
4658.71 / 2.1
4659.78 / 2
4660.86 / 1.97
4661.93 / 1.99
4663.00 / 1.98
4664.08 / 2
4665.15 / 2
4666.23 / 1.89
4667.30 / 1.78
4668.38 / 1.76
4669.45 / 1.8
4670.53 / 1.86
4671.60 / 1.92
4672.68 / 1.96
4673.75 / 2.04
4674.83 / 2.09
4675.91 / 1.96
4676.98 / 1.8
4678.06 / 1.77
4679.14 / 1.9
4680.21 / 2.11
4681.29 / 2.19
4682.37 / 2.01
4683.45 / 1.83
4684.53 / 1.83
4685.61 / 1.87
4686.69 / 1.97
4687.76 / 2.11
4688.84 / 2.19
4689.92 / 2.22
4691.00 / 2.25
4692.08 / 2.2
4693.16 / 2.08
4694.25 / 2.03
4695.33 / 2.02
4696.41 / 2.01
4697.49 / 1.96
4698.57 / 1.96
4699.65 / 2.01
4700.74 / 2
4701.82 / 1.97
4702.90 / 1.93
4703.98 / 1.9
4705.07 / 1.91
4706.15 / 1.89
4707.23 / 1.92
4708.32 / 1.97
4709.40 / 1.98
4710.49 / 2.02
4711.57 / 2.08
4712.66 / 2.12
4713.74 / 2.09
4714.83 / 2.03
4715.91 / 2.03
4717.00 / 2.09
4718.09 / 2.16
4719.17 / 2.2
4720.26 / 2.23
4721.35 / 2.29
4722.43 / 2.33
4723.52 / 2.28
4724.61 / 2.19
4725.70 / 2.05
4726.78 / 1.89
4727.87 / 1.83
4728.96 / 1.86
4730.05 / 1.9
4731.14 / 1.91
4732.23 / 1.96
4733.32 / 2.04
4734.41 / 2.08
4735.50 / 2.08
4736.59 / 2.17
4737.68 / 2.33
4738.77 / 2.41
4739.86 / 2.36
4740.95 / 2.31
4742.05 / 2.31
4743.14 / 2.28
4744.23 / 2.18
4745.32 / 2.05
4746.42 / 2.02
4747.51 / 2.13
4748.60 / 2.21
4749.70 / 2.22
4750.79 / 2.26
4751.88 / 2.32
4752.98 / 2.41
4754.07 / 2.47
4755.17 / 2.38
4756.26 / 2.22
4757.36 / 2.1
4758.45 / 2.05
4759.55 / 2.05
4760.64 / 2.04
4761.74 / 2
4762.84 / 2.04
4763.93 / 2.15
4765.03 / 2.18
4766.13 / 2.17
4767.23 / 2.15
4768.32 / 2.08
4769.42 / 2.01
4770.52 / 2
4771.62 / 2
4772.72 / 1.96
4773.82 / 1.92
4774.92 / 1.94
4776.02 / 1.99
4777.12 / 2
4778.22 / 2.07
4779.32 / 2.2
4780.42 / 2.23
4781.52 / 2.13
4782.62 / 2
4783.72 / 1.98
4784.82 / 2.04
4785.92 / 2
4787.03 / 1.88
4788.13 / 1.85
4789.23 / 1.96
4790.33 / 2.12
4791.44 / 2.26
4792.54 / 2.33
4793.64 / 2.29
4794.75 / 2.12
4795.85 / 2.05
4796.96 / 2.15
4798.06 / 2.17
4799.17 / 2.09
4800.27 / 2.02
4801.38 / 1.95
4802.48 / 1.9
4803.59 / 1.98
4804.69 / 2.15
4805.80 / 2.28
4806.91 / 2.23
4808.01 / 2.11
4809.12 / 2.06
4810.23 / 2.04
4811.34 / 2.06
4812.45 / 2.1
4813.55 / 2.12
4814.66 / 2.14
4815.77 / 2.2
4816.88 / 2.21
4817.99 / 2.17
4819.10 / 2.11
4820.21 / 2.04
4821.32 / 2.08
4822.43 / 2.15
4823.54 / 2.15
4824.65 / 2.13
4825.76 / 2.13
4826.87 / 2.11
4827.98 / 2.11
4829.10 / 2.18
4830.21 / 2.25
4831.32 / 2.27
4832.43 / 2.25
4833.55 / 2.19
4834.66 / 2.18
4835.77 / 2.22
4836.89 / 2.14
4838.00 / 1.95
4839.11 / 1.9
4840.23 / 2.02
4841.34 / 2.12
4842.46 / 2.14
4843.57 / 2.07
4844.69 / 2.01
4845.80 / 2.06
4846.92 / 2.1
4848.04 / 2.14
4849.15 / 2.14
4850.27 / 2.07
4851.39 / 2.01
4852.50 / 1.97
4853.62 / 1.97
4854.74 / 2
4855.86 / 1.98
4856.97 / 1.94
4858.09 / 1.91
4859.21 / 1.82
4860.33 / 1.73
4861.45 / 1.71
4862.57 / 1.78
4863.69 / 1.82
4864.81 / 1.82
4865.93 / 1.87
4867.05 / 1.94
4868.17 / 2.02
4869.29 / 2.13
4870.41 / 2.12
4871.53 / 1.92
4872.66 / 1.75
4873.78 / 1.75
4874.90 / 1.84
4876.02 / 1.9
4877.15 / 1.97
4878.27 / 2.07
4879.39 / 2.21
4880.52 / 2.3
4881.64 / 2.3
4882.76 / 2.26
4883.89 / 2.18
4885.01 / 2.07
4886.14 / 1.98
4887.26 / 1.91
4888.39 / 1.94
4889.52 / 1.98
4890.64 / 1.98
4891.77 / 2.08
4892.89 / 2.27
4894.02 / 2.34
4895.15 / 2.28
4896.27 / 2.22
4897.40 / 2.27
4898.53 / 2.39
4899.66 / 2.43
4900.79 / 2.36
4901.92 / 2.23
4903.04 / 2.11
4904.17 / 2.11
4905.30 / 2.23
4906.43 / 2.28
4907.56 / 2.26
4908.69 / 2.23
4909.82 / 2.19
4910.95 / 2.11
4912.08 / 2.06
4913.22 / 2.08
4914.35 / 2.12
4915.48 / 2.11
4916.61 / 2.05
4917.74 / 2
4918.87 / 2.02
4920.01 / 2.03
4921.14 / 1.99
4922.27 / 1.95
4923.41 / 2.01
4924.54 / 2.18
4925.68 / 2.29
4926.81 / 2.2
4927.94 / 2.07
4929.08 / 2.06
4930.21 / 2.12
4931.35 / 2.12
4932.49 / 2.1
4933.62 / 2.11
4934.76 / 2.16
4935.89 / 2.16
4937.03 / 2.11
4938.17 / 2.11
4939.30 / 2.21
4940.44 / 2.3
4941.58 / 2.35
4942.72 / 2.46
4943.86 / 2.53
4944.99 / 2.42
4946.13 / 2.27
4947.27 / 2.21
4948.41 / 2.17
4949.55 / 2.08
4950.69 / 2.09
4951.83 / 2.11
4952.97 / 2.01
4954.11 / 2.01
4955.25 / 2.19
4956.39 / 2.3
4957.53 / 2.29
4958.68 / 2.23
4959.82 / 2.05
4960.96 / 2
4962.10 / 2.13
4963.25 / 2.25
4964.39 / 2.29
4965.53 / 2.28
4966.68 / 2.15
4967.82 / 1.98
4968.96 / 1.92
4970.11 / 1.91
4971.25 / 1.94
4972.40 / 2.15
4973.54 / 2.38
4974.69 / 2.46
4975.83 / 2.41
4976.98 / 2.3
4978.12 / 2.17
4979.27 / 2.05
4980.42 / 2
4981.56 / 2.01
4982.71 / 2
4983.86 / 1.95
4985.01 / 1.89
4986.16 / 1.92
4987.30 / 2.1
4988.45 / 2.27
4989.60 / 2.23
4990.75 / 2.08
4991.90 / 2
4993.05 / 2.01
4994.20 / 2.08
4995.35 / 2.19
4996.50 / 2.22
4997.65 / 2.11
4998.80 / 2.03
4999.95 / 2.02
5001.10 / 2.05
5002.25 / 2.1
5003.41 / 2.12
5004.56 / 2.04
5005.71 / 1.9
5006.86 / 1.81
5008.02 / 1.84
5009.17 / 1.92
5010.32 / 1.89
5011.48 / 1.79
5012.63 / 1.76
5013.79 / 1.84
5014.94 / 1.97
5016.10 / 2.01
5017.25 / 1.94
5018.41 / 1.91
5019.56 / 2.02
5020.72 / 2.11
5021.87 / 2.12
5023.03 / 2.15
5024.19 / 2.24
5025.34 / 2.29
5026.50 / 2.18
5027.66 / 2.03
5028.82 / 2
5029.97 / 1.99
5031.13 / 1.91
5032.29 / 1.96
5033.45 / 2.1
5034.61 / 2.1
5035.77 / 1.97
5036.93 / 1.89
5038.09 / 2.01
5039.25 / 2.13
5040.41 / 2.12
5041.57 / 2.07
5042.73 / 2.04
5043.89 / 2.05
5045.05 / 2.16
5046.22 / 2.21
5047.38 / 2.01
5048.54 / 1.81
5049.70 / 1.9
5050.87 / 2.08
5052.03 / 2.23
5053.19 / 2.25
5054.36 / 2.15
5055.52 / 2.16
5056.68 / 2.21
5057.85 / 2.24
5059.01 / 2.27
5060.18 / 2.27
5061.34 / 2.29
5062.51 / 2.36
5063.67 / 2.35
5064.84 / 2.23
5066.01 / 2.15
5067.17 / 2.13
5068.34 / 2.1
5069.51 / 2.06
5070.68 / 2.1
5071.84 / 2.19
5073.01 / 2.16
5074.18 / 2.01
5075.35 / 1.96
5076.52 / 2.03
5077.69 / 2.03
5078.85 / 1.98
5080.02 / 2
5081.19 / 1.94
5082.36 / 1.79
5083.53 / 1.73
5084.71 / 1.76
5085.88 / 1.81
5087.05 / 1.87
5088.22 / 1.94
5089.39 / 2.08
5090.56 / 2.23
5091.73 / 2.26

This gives 1.14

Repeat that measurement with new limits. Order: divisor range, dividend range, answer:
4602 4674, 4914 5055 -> 1.18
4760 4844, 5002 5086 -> 1.08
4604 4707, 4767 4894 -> 1.09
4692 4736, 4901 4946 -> 1.16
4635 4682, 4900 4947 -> 1.21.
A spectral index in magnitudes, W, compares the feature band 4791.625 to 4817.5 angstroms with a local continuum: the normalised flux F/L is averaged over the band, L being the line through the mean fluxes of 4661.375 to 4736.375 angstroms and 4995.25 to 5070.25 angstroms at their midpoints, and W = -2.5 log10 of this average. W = -0.05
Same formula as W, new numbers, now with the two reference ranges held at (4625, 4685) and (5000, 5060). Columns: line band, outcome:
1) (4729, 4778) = -0.06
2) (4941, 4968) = -0.09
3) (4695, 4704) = 0.02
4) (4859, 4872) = 0.08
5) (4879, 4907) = -0.08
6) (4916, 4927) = -0.02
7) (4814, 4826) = -0.06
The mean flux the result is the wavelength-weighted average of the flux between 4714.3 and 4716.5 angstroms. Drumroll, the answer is 2.03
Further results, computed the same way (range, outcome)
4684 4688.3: 1.95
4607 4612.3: 2.09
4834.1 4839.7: 2.08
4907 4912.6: 2.17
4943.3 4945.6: 2.48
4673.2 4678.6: 1.93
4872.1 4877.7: 1.84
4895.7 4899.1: 2.29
